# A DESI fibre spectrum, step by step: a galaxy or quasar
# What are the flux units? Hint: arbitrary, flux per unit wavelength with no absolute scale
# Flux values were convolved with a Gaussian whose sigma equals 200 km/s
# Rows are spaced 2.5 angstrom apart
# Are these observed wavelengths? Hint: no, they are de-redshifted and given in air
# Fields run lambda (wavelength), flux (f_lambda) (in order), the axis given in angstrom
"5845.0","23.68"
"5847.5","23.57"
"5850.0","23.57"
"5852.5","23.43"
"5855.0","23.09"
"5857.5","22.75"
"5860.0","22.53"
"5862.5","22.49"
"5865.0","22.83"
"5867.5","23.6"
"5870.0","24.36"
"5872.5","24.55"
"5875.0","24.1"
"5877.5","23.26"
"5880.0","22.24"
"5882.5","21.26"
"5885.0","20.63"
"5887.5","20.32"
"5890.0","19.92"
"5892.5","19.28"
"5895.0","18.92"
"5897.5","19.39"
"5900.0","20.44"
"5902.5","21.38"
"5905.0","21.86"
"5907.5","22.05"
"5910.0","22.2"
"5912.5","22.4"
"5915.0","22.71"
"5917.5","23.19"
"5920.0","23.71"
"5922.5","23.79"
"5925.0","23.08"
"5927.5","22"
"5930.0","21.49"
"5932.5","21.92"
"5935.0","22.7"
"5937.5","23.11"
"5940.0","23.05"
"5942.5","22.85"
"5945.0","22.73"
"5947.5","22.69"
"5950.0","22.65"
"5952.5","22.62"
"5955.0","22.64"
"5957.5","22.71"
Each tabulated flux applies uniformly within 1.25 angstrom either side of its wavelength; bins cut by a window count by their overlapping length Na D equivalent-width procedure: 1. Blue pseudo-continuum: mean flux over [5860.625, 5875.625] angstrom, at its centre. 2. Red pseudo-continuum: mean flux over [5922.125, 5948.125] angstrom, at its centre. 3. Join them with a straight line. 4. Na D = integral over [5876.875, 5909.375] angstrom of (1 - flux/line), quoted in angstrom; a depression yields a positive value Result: 3.4 angstrom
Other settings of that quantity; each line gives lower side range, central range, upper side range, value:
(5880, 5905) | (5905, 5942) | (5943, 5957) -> -1.8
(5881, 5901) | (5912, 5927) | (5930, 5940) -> -1.0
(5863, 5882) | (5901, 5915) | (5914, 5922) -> 0.8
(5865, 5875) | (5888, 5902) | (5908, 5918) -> 2.1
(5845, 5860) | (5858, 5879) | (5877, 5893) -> -1.3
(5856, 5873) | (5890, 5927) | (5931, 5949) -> 2.0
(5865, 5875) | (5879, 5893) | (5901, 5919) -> 1.6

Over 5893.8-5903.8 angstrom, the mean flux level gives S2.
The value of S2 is 20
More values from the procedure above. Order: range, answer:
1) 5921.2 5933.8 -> 22.5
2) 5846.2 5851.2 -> 23.6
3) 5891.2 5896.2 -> 19.1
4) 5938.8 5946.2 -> 22.9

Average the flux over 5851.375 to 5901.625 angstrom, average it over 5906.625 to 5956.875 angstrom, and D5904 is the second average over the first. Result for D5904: 1.03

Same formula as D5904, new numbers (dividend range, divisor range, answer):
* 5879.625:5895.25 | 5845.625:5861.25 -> 0.88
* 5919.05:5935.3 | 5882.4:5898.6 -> 1.14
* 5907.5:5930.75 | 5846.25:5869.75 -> 0.98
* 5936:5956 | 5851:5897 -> 1.03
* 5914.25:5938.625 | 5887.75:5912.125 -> 1.10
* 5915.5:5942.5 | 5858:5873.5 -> 0.98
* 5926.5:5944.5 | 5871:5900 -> 1.06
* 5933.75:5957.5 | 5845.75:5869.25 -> 0.98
